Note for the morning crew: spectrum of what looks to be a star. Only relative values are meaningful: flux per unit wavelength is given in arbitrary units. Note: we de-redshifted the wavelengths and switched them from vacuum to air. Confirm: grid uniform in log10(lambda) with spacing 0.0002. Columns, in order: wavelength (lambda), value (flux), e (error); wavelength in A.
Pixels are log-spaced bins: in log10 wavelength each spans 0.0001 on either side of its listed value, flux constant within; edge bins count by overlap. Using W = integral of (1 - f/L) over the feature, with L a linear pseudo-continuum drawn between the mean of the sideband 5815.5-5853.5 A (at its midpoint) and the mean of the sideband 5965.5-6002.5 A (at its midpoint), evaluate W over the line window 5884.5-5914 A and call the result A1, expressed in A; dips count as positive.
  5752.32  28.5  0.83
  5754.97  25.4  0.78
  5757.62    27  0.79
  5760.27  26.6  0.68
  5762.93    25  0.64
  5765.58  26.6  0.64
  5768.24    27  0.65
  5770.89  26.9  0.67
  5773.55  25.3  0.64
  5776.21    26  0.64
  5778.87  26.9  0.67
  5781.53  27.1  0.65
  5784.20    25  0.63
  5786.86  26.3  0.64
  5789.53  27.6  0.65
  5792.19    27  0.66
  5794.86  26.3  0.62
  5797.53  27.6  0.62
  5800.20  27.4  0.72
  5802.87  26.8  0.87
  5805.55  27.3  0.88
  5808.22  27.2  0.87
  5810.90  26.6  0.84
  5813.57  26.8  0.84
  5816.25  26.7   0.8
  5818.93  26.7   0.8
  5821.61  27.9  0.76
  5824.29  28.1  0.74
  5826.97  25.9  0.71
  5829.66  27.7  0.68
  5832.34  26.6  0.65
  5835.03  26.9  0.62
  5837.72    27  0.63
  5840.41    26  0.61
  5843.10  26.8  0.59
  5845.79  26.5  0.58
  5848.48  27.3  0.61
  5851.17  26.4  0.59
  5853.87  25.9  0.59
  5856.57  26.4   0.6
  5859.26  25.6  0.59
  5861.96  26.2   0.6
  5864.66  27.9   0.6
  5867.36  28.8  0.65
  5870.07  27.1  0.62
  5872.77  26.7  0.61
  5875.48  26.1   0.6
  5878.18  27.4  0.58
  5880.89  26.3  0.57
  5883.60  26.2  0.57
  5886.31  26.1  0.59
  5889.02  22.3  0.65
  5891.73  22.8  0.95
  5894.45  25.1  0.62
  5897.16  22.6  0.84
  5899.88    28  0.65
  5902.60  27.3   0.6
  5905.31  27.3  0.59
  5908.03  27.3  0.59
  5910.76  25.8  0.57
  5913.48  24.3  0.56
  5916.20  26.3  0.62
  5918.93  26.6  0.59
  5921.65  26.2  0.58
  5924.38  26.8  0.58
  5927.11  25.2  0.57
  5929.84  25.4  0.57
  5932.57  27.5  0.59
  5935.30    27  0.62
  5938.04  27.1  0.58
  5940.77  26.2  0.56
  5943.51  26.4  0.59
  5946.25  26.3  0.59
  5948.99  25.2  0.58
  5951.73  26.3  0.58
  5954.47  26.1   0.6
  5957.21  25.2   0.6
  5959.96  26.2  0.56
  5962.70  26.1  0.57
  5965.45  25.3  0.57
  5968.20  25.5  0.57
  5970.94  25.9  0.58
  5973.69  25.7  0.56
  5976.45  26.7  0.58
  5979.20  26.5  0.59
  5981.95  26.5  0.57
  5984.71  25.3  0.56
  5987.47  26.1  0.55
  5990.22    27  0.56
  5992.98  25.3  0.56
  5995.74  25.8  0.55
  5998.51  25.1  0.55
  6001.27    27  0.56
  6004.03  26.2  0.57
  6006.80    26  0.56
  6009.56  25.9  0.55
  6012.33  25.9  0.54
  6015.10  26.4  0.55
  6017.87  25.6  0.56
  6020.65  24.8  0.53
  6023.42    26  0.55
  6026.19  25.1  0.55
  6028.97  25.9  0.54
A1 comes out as 1.2 A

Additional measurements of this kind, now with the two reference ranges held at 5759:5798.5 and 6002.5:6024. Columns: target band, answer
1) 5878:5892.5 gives 0.6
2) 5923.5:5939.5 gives -0.3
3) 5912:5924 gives 0.1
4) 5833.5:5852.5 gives -0.3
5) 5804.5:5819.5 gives -0.3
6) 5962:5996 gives 0.0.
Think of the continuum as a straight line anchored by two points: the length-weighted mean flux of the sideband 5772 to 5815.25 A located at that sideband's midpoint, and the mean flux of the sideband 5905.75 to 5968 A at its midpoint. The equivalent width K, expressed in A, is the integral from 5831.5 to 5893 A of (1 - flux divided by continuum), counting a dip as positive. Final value 0.3 A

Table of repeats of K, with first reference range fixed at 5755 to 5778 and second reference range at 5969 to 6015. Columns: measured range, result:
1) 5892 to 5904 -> 0.30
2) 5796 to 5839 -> -1.40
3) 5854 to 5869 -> -0.41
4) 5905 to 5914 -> -0.03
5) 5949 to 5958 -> 0.10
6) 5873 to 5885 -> -0.16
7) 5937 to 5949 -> -0.10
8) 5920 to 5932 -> 0.05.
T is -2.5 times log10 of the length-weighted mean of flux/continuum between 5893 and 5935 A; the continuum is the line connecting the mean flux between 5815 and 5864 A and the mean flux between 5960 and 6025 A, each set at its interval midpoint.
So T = 0.01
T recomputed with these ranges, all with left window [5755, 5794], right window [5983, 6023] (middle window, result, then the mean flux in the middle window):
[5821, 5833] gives -0.039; 27.2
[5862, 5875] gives -0.047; 27.4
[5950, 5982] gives 0.000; 26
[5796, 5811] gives -0.033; 27.2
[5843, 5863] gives -0.006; 26.4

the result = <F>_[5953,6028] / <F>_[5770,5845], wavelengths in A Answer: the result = 0.97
